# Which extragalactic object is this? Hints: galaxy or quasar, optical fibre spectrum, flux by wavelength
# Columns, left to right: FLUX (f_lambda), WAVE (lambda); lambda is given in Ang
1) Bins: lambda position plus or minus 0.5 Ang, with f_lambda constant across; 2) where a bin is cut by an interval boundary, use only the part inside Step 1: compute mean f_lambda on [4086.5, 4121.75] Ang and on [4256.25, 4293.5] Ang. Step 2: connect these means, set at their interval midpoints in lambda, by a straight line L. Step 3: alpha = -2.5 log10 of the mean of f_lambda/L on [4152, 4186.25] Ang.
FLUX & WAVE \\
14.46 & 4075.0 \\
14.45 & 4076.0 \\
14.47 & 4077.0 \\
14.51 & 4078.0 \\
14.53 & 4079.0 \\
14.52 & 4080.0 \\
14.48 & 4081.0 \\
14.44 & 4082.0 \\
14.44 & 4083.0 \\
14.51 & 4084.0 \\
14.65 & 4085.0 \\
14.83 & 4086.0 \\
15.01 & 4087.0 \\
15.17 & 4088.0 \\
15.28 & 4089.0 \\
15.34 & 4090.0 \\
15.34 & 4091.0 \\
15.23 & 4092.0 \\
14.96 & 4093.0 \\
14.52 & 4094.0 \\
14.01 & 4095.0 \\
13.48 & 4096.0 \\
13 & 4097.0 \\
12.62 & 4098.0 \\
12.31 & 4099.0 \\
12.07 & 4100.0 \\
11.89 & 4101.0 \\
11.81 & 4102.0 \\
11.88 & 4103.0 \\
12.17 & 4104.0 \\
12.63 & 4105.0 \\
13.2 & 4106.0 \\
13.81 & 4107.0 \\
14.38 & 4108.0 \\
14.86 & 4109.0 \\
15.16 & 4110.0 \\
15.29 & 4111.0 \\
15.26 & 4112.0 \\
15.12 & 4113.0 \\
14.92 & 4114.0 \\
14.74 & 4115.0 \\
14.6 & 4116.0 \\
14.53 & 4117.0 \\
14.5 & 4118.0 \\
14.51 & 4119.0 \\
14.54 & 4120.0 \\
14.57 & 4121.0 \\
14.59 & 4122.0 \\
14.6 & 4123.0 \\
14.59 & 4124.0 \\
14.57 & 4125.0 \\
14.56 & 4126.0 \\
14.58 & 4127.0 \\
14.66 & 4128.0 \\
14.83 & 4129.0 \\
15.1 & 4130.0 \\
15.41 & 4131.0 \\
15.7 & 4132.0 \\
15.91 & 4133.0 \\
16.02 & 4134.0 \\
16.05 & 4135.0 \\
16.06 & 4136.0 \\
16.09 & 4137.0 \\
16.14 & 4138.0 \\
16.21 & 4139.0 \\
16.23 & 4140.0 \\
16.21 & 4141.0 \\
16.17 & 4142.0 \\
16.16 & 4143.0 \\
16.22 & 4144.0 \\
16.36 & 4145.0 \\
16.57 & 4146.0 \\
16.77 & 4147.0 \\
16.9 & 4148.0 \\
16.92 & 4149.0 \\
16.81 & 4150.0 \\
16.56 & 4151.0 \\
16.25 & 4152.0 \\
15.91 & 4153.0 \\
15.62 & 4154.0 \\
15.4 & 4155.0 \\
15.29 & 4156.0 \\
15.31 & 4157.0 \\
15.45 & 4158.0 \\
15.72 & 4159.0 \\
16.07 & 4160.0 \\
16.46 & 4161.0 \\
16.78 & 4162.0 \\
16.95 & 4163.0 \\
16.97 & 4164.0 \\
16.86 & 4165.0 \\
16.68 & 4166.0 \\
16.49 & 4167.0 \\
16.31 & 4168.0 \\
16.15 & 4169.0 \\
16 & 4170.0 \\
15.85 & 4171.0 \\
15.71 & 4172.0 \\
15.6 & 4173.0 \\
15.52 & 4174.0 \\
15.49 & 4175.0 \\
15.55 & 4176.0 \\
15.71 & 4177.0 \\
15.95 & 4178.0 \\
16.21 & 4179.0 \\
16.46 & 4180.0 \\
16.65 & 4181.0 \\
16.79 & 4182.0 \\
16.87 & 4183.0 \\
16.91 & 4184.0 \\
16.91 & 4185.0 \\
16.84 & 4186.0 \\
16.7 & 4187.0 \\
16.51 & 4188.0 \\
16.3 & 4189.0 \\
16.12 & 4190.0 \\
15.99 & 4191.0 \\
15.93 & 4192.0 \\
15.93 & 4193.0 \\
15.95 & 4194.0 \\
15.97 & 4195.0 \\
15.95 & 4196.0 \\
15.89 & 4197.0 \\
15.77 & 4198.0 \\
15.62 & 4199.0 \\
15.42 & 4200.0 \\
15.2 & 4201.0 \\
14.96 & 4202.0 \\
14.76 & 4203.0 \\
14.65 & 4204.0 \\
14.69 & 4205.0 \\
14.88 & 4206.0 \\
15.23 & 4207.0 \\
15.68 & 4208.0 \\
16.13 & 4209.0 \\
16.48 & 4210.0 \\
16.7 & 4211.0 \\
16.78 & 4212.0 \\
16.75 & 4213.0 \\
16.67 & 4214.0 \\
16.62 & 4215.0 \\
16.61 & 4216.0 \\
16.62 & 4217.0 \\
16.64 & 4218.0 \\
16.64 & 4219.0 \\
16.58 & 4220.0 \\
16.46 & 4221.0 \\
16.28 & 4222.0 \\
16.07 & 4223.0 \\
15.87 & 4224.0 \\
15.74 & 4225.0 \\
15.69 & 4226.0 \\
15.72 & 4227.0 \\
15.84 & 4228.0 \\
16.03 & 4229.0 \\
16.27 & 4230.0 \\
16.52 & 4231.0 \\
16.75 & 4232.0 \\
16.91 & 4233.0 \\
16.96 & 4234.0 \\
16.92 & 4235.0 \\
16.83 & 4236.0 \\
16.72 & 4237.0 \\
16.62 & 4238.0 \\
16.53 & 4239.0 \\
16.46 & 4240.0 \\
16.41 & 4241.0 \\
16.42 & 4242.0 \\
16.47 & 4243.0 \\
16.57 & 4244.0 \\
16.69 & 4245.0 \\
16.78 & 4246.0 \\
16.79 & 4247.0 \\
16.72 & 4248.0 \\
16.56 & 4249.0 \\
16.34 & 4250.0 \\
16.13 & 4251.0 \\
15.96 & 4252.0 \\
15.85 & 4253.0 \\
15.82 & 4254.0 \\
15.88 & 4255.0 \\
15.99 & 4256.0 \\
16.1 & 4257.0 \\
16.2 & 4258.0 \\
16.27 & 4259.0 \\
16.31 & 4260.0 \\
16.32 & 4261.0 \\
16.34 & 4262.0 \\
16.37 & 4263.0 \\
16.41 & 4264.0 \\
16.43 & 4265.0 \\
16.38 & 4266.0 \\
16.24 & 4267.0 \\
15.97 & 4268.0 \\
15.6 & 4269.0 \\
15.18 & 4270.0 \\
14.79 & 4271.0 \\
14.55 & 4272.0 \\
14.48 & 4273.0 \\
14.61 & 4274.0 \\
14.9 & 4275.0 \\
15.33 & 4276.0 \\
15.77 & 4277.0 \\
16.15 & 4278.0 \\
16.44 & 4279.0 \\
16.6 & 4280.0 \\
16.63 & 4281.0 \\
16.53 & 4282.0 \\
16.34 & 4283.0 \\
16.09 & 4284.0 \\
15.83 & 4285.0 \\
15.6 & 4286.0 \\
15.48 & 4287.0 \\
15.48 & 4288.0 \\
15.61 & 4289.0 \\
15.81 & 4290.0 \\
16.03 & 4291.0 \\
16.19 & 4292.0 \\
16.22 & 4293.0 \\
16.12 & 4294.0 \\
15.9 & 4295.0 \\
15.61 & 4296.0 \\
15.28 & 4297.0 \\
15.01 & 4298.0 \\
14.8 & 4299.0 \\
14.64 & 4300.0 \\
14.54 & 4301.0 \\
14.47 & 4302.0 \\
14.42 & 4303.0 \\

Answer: -0.10 mag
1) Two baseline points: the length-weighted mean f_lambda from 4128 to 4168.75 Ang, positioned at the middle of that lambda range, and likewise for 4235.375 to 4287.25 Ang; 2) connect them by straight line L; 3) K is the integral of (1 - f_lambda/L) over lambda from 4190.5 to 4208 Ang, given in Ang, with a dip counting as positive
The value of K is 0.7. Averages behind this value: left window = 16.1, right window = 16.1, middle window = 15.5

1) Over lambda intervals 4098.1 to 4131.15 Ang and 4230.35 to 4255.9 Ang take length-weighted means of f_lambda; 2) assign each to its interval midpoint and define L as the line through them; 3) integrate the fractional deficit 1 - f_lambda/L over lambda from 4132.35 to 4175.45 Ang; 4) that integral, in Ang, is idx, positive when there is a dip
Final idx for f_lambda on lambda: -3.90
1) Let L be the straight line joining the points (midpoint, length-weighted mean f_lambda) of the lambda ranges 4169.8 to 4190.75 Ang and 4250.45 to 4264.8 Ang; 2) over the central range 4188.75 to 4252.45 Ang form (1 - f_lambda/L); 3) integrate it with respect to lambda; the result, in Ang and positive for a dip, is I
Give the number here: 0.0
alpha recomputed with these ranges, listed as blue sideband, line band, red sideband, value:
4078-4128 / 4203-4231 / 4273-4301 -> -0.065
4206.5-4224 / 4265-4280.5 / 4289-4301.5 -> 0.014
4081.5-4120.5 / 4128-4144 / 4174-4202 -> -0.066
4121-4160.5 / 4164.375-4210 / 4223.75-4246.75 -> 0.008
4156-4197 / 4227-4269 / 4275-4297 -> -0.023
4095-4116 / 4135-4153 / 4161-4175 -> -0.078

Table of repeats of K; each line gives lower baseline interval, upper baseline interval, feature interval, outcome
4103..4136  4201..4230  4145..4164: -1.4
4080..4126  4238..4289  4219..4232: -0.4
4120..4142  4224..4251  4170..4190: -0.5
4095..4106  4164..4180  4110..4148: -4.0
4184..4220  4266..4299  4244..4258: -0.4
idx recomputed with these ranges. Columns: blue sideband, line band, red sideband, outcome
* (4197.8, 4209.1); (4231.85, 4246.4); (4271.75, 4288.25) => -1.2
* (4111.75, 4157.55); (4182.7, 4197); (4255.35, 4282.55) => -0.6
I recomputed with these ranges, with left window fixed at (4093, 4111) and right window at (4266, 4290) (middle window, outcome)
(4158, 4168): -1.7 Ang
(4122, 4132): -0.9 Ang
